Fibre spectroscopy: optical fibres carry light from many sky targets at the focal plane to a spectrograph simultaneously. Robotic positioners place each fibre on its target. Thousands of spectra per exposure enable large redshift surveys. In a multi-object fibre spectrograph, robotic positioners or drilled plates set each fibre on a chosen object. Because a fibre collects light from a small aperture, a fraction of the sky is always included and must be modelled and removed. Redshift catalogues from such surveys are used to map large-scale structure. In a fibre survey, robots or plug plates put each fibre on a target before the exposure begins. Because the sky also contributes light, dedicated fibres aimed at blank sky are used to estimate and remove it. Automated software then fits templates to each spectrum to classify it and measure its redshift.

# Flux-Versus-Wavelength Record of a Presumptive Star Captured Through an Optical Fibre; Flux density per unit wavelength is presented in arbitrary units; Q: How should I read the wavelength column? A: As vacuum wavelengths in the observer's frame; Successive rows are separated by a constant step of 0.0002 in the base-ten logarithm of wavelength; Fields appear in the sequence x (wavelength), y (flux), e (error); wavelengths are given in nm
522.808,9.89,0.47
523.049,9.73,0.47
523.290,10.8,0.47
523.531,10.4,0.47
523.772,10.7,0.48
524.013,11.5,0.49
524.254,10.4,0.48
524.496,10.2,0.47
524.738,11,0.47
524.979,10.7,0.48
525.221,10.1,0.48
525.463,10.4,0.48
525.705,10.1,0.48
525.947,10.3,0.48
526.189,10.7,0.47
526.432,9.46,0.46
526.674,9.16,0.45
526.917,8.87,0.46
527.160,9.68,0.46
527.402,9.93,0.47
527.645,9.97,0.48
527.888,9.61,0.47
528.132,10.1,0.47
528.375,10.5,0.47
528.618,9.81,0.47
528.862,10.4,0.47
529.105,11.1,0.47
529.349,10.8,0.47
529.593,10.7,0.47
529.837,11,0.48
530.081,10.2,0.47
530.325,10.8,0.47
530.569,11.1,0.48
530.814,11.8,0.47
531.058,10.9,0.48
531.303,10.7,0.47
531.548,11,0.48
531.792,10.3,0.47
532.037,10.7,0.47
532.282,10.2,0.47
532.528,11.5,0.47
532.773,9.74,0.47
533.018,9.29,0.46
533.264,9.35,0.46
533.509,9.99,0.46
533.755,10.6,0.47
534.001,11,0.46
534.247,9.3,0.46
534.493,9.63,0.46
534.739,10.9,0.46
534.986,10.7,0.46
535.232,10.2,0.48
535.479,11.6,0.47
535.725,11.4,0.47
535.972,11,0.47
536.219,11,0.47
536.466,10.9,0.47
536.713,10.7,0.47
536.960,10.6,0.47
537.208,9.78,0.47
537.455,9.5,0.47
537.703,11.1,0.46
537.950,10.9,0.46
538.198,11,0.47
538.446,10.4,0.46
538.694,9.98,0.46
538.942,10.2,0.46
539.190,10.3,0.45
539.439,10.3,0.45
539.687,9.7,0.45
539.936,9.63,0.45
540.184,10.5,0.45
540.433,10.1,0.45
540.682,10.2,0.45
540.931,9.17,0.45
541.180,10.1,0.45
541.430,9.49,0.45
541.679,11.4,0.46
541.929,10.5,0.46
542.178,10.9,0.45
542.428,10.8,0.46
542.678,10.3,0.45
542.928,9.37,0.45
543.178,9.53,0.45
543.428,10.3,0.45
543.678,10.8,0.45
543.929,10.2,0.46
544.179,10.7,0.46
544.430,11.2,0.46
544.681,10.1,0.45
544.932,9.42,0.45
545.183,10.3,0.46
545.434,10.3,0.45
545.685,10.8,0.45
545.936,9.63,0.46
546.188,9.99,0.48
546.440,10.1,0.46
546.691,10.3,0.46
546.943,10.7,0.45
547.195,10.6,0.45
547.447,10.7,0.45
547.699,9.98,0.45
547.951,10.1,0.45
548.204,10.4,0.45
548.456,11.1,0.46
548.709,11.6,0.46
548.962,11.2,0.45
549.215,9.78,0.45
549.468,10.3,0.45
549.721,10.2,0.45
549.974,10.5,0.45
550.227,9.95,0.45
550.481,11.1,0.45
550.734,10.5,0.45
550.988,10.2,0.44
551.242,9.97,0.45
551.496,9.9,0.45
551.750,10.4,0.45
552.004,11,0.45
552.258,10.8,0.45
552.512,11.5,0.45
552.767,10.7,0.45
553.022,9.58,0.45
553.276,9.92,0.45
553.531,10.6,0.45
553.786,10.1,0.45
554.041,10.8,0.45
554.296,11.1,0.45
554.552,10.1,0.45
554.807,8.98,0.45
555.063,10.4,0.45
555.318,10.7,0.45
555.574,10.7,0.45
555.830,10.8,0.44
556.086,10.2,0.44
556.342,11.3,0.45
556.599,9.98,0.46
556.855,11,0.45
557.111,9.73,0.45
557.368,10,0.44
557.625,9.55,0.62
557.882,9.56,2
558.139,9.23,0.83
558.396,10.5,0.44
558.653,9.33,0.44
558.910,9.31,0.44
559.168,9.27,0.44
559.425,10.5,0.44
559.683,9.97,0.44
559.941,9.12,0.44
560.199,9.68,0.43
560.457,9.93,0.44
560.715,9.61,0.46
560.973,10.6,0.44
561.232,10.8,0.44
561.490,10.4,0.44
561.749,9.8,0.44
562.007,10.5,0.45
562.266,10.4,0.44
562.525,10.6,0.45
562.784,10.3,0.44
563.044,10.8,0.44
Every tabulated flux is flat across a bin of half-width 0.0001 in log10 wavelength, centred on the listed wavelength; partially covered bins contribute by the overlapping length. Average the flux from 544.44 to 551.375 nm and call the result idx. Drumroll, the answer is 10.4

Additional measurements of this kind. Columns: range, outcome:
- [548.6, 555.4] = 10.4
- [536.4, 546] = 10.3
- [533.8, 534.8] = 10.2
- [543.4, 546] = 10.4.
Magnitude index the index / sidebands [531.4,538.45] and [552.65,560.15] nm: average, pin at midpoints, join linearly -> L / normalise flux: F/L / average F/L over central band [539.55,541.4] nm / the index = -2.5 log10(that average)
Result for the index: 0.053 mag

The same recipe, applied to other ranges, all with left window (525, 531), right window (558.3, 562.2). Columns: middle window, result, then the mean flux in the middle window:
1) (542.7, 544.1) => 0.01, 10.1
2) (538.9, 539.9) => 0.01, 10.1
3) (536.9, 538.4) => -0.03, 10.5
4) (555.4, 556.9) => -0.07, 10.6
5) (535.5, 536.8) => -0.09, 11.1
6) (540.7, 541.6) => 0.04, 9.75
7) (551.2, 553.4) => -0.04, 10.4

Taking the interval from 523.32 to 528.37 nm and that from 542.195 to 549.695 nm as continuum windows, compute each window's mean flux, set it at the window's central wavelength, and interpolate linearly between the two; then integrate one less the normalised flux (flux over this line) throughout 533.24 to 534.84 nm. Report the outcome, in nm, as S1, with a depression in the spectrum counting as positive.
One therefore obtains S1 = 0.018 nm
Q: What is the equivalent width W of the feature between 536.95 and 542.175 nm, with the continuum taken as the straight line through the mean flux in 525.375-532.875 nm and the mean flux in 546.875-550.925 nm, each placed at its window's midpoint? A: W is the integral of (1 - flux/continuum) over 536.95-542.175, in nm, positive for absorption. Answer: 0.11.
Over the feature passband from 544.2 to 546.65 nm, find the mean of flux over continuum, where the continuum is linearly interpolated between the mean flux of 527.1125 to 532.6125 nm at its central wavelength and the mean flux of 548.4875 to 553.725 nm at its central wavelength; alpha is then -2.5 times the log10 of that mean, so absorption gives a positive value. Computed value 0.030 mag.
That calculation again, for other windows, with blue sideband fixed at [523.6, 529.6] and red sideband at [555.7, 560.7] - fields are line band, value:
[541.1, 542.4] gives -0.04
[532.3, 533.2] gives 0.01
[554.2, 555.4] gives -0.03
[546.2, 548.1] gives -0.03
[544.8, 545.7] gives -0.01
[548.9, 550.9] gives -0.04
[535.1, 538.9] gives -0.05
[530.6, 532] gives -0.08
